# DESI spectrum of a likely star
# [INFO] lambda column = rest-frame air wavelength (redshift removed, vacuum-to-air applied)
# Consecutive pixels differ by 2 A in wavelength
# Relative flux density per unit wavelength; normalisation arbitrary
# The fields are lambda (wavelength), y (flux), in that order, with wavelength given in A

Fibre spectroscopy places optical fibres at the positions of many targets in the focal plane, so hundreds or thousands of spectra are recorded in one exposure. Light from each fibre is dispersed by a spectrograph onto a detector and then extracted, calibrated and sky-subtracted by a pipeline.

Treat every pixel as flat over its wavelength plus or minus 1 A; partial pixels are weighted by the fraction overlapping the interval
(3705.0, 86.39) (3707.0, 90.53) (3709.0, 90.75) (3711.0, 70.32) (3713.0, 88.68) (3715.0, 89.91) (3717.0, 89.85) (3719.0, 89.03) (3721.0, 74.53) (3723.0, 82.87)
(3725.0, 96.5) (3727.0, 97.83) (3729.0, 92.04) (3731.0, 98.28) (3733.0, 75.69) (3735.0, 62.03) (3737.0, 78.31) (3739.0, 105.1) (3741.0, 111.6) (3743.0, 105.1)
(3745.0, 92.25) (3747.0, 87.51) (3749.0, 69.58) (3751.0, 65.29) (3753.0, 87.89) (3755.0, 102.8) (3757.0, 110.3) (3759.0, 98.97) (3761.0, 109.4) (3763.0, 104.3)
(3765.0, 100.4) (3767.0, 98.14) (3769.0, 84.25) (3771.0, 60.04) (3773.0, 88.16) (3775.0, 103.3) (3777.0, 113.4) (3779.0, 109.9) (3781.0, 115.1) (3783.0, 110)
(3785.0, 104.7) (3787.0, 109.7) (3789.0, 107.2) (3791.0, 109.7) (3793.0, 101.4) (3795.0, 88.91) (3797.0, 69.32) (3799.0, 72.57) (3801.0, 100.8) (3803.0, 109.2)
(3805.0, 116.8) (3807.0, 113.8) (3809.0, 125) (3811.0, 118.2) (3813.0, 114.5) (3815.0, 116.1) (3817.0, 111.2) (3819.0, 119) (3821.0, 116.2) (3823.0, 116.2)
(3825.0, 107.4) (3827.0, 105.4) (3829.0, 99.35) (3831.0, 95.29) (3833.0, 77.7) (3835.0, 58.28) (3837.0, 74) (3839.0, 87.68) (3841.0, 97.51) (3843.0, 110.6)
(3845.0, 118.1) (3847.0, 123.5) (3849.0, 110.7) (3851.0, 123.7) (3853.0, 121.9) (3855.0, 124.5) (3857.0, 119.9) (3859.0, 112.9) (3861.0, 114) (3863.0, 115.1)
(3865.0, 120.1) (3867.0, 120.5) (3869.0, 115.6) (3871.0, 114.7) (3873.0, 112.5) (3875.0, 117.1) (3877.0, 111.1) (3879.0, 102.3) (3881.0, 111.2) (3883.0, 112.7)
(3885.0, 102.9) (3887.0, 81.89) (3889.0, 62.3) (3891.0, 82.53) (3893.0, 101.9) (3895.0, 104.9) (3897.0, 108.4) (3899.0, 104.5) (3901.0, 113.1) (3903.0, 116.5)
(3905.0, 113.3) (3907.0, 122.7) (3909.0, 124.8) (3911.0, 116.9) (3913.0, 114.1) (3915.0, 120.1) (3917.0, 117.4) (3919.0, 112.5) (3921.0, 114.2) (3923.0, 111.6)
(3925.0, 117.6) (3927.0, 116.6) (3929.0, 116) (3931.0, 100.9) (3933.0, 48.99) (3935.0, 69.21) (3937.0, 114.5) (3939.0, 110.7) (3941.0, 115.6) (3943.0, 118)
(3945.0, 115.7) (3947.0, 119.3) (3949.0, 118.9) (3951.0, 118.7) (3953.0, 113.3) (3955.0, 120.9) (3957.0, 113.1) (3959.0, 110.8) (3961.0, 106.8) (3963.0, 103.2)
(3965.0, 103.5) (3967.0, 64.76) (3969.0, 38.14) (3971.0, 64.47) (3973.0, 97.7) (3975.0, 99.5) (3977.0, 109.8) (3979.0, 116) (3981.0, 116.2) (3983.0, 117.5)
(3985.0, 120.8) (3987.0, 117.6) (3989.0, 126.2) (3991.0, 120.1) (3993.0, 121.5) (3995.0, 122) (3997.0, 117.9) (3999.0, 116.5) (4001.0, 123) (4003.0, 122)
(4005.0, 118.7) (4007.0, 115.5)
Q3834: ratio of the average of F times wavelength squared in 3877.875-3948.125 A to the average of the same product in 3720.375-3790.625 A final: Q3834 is 1.2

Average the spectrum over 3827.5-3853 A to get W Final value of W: 99.1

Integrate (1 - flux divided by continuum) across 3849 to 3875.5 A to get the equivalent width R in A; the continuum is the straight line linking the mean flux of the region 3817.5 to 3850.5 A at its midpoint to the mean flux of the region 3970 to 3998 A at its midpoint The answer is -3.6 A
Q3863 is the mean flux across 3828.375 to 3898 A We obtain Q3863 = 105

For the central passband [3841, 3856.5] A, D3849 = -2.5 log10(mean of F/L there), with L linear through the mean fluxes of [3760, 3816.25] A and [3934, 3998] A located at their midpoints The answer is -0.13 mag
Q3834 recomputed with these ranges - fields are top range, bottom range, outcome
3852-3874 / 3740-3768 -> 1.30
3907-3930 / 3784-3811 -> 1.21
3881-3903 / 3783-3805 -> 1.05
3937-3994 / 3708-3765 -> 1.34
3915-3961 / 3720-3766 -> 1.33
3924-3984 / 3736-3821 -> 1.12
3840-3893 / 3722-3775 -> 1.28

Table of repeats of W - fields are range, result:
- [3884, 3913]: 104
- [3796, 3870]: 107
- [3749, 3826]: 102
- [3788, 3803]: 93.9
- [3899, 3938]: 109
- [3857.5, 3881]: 114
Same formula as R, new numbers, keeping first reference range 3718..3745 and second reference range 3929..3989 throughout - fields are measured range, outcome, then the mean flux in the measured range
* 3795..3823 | -3.8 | 108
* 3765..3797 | -2.2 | 99.3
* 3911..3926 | -2.1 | 115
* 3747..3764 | -0.3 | 93.2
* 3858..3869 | -2.1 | 116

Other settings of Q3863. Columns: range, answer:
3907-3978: 105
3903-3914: 118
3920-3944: 104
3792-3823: 107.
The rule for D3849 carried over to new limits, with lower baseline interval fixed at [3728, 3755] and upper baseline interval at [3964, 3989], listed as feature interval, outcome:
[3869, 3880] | -0.19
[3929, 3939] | 0.08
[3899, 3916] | -0.22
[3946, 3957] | -0.21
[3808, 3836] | -0.16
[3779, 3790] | -0.22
